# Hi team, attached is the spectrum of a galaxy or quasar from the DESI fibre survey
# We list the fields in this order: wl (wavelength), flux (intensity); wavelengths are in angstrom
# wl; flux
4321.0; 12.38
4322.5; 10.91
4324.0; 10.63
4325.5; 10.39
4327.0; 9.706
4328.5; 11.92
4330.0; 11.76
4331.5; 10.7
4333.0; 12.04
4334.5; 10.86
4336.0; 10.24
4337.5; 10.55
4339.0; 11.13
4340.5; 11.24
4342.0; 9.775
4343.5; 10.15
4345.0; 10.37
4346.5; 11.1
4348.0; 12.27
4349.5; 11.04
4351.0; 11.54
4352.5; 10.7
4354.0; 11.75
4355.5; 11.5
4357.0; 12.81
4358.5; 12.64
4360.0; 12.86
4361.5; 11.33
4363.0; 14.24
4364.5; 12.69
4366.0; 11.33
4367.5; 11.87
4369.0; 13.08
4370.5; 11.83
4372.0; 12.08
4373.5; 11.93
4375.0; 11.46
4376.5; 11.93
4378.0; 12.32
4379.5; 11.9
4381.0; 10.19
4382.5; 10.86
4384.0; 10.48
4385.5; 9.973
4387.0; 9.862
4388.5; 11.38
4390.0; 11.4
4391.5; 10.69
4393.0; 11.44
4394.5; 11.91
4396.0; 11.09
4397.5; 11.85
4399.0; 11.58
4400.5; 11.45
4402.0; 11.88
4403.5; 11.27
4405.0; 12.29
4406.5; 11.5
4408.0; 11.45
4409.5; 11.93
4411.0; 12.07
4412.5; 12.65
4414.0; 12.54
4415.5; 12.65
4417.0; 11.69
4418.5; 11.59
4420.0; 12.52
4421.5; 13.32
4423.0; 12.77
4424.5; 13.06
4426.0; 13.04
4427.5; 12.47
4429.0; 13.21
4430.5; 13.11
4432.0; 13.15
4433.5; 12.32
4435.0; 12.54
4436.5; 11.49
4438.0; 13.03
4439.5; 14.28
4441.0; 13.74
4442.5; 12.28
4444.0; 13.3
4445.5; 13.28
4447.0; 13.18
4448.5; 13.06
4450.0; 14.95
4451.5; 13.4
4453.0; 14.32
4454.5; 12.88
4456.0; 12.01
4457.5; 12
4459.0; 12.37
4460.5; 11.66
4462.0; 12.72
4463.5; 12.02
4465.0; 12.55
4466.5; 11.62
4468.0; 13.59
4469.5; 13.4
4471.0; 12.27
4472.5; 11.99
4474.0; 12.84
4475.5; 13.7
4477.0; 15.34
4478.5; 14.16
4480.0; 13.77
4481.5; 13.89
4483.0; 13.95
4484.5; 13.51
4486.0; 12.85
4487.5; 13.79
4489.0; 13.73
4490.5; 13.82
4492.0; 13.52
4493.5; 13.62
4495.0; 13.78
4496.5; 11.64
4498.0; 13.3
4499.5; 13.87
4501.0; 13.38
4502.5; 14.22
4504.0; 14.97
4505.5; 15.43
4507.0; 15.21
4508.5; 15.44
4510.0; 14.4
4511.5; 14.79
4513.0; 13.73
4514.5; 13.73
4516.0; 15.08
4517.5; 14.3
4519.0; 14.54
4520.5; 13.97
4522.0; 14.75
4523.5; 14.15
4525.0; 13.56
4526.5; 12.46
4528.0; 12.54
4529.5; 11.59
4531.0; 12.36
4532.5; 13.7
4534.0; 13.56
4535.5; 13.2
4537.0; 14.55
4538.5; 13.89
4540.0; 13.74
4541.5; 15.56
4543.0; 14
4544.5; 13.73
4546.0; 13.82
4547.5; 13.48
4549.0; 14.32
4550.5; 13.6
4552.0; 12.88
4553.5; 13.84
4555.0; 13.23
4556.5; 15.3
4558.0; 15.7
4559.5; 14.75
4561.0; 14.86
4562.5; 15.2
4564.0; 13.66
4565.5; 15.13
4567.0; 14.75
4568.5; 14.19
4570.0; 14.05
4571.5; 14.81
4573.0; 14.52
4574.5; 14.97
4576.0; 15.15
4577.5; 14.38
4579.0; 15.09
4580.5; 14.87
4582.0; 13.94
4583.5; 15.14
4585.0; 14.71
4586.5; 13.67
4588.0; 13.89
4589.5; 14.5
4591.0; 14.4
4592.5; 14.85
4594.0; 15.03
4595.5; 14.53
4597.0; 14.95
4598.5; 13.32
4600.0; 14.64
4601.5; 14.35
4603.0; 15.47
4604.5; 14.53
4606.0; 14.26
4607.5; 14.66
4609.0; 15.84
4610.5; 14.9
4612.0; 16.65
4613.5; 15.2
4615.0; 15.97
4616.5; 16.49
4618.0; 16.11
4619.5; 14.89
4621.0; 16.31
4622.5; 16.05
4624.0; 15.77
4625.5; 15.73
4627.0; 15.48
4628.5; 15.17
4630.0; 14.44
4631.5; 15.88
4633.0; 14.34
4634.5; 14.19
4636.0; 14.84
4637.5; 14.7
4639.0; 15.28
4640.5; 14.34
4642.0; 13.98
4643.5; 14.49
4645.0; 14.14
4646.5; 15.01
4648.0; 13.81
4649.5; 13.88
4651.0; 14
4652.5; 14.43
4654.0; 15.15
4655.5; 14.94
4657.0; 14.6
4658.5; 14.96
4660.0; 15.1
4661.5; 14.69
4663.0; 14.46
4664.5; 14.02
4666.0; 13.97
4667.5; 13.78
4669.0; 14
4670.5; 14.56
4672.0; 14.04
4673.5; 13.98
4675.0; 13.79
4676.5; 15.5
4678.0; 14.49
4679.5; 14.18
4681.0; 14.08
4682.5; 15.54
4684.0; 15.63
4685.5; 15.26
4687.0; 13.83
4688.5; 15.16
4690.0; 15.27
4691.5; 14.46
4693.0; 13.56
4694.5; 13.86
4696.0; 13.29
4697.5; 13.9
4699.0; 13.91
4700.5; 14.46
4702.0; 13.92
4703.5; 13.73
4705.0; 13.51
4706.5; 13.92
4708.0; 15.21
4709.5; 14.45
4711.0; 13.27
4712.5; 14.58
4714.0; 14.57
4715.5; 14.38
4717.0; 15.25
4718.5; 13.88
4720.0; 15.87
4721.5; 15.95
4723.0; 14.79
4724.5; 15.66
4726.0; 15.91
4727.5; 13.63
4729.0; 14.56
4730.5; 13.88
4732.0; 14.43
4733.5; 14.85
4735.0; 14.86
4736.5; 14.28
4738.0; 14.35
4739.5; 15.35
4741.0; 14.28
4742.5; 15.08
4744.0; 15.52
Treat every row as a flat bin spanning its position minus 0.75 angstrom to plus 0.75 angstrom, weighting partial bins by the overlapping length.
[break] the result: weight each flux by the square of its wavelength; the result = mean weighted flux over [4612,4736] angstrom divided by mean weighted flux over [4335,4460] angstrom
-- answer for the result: 1.38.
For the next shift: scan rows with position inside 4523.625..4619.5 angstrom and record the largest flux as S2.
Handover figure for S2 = 16.65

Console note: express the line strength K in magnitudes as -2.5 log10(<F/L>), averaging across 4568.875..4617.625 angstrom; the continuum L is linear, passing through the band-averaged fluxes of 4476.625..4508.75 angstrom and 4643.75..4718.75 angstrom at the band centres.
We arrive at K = -0.05 mag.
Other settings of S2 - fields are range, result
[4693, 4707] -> 14.46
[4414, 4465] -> 14.95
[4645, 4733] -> 15.95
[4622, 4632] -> 16.05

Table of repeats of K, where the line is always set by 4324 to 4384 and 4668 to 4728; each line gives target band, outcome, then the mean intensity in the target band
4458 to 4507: -0.06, 13.4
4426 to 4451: -0.08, 13.1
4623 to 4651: -0.06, 14.7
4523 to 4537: -0.01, 13.1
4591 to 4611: -0.08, 14.7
